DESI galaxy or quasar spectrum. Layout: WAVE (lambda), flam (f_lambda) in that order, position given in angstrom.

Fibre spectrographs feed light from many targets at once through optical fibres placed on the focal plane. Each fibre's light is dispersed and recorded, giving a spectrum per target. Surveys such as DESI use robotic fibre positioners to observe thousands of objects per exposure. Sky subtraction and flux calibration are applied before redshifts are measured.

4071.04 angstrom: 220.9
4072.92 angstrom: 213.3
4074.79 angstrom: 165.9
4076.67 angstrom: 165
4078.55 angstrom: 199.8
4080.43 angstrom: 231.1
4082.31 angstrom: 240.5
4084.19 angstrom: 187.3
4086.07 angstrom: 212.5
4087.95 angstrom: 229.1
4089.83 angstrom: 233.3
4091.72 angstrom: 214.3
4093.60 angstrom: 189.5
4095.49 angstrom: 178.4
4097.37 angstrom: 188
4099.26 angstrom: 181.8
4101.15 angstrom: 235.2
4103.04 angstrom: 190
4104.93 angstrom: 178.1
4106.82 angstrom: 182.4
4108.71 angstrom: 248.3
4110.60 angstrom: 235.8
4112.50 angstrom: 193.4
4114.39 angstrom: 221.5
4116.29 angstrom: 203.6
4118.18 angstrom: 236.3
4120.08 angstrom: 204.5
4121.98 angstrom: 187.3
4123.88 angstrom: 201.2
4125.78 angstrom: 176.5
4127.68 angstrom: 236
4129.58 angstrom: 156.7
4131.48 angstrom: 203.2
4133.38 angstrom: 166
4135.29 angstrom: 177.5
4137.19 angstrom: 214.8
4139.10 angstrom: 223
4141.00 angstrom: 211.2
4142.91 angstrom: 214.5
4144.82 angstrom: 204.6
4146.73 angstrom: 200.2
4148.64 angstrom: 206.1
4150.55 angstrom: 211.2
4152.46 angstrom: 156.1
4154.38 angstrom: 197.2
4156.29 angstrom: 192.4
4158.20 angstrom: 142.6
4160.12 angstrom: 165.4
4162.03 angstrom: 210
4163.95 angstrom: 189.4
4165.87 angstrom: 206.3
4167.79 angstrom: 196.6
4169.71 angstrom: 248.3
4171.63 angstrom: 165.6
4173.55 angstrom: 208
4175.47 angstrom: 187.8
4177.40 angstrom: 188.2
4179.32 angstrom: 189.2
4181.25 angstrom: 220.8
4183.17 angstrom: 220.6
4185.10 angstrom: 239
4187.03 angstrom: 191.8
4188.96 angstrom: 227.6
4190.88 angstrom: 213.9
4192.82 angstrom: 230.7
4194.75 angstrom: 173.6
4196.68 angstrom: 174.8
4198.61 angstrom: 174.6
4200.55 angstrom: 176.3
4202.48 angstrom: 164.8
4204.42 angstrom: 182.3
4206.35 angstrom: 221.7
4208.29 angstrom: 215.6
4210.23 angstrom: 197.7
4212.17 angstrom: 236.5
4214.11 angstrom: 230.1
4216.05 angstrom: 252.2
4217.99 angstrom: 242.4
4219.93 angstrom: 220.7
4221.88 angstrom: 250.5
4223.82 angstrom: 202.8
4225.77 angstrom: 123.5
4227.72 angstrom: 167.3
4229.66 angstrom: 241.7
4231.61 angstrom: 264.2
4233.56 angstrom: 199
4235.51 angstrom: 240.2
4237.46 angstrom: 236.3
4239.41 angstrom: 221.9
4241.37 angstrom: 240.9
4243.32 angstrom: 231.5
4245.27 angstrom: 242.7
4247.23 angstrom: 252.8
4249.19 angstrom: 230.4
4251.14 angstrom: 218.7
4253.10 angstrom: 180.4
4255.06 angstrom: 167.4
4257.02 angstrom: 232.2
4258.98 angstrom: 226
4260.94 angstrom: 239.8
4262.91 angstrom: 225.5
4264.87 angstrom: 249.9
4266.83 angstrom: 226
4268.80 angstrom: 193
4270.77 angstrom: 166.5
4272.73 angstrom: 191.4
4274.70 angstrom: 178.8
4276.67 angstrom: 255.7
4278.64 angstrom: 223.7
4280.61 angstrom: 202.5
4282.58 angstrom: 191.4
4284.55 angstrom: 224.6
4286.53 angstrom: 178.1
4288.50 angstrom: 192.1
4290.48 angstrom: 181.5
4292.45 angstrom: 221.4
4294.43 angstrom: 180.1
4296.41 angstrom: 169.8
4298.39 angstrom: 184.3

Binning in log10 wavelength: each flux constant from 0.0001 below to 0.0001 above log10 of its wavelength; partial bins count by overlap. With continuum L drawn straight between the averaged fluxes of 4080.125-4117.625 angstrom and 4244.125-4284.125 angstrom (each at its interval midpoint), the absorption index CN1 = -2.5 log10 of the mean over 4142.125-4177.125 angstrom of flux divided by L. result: 0.09 mag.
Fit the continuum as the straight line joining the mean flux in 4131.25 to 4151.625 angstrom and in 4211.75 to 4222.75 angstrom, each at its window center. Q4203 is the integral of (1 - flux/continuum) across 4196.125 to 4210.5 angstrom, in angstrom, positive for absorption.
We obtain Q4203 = 2.7 angstrom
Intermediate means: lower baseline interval 203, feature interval 188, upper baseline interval 239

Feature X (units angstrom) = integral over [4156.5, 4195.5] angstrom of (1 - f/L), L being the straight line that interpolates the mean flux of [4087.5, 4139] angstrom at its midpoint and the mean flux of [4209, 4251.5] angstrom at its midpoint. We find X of 2.49 angstrom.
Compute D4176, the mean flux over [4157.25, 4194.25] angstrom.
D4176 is 202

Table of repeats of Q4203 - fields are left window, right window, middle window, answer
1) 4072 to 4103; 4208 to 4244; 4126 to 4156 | 1.8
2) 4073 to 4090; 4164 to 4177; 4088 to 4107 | 0.6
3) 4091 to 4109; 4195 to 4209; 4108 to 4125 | -1.6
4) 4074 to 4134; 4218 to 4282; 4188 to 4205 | 1.7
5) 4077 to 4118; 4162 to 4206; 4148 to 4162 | 1.3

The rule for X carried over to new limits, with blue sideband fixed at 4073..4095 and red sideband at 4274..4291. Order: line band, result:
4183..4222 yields -1.04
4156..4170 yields 0.94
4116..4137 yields 1.00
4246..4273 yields -1.43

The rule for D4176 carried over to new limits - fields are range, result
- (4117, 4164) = 196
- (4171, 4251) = 212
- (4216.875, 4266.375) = 222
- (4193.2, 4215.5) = 197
